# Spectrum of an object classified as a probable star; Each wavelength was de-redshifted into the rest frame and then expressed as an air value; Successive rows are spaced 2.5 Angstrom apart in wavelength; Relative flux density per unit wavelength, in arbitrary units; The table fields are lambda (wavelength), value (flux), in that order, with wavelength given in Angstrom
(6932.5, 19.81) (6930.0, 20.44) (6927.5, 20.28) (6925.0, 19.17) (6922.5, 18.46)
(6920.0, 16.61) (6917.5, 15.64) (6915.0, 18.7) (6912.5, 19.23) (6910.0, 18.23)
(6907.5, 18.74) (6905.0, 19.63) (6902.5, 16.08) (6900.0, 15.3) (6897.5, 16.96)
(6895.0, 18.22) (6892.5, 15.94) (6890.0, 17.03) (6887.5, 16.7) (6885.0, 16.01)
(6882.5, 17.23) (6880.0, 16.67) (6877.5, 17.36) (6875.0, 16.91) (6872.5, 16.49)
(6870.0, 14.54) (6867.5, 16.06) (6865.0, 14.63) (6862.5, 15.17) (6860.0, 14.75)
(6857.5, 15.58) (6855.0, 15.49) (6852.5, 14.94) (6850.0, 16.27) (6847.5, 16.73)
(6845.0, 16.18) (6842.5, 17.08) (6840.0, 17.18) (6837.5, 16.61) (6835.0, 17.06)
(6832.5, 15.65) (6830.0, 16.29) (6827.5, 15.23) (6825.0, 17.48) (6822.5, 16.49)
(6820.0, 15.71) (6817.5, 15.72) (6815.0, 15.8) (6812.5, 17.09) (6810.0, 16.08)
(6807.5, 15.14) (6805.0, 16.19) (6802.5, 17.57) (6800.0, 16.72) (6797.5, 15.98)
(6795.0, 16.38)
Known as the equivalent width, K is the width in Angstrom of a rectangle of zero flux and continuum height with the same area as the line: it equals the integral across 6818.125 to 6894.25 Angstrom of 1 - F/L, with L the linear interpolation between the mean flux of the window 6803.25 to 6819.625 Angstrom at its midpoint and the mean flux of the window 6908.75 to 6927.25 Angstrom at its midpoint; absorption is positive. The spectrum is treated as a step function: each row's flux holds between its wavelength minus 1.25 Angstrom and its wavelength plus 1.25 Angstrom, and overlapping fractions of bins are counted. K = 3.2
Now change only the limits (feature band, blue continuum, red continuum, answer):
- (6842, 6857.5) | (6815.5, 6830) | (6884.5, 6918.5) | 0.5 Angstrom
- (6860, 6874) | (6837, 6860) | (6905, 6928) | 1.2 Angstrom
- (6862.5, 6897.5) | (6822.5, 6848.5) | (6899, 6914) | 2.0 Angstrom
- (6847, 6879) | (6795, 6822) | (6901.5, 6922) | 2.5 Angstrom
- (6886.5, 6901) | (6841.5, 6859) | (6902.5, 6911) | 1.0 Angstrom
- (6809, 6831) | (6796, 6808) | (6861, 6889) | 0.2 Angstrom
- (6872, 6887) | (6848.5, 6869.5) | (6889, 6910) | -0.4 Angstrom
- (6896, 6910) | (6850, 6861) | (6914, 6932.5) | 0.1 Angstrom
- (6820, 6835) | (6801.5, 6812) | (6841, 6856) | 0.0 Angstrom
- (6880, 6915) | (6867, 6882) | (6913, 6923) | -0.9 Angstrom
